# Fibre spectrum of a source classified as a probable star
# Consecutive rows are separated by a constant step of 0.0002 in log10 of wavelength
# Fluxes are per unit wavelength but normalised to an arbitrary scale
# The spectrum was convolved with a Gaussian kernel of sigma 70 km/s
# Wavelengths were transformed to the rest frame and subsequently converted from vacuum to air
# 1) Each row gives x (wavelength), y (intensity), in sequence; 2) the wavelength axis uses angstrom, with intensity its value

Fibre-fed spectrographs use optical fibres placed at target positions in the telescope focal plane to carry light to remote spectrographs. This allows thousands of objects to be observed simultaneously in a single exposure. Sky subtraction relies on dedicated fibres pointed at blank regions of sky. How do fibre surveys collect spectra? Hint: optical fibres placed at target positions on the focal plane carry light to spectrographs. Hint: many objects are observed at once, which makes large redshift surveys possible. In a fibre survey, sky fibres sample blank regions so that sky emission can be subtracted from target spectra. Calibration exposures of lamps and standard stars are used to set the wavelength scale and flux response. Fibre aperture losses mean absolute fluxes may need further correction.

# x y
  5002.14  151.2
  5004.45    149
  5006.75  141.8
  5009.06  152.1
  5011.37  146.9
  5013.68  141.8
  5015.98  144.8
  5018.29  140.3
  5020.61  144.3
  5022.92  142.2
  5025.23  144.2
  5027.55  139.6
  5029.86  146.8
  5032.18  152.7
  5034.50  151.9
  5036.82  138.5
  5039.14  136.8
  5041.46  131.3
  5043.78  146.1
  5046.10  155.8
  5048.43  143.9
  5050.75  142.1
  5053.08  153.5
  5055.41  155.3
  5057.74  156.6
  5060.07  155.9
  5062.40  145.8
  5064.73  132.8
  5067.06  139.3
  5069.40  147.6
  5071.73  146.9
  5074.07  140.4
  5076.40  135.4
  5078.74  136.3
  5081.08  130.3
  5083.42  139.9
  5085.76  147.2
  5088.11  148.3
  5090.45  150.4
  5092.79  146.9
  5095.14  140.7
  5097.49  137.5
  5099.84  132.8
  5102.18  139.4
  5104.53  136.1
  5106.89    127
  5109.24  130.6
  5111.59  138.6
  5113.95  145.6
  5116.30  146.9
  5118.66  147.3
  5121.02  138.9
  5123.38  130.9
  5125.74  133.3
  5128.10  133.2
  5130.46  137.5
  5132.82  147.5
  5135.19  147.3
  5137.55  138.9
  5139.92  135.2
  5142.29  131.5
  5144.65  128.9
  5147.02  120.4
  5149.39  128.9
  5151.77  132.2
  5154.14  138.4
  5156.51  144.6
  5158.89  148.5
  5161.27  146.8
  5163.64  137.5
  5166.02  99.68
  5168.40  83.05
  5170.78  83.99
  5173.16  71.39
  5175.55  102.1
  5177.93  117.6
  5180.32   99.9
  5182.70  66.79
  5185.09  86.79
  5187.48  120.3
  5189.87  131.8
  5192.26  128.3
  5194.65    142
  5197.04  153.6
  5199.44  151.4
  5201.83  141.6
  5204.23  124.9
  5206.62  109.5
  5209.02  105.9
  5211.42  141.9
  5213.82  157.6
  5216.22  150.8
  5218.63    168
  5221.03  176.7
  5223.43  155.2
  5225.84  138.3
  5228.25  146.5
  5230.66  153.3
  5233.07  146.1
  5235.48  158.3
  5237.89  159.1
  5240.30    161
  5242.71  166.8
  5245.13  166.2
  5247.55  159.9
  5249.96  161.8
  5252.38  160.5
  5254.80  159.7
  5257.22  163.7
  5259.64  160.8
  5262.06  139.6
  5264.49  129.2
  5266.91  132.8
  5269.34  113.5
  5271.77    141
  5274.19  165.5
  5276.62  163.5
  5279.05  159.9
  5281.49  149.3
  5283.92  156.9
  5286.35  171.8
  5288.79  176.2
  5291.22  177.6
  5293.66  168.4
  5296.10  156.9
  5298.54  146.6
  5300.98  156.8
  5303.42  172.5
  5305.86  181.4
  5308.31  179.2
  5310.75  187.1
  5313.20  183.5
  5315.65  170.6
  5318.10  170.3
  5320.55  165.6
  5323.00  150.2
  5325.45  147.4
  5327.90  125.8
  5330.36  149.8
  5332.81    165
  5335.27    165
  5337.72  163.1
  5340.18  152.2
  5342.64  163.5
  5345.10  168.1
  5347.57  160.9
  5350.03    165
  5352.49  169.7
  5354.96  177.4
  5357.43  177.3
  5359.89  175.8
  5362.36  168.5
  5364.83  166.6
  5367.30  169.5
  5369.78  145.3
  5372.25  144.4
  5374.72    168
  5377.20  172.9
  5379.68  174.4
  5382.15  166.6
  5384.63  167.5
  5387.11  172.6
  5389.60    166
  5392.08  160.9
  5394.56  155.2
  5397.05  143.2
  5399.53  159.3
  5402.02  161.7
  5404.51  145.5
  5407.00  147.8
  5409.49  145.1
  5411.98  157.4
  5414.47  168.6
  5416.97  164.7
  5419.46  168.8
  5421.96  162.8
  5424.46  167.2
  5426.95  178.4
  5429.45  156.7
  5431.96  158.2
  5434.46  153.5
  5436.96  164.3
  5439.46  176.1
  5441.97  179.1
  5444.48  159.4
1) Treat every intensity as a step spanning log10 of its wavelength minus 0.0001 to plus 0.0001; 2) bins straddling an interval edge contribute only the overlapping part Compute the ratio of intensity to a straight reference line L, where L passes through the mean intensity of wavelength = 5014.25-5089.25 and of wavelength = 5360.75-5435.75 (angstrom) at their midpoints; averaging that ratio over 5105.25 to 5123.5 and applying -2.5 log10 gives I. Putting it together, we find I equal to 0.07 mag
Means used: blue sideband 144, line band 139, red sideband 161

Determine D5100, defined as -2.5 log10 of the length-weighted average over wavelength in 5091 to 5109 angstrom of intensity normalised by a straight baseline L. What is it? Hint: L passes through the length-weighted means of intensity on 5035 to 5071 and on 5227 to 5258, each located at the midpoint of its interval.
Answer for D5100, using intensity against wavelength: 0.09 mag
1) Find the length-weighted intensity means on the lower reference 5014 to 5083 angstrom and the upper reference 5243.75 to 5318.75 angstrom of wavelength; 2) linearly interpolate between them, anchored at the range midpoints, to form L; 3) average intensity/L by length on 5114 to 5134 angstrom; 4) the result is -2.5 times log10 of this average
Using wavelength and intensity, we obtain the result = 0.07 mag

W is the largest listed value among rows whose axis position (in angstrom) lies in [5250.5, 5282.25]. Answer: 165.5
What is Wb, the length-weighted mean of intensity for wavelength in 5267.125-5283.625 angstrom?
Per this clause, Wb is 148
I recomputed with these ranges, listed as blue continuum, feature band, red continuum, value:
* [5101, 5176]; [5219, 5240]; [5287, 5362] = -0.055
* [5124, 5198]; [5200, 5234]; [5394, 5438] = -0.104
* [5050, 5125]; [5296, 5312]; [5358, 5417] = -0.091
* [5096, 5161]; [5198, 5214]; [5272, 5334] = 0.130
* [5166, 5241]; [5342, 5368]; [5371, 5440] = -0.107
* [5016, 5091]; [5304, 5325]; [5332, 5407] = -0.081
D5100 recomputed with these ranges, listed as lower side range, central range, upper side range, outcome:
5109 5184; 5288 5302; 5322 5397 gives -0.085 mag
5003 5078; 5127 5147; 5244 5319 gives 0.111 mag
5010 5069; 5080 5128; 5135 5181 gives -0.056 mag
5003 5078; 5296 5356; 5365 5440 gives -0.040 mag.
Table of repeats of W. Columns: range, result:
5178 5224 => 176.7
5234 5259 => 166.8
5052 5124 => 156.6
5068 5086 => 147.6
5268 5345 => 187.1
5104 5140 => 147.5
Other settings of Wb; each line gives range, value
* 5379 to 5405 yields 161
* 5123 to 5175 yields 127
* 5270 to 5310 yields 164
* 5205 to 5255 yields 152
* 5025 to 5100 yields 144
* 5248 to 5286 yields 151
